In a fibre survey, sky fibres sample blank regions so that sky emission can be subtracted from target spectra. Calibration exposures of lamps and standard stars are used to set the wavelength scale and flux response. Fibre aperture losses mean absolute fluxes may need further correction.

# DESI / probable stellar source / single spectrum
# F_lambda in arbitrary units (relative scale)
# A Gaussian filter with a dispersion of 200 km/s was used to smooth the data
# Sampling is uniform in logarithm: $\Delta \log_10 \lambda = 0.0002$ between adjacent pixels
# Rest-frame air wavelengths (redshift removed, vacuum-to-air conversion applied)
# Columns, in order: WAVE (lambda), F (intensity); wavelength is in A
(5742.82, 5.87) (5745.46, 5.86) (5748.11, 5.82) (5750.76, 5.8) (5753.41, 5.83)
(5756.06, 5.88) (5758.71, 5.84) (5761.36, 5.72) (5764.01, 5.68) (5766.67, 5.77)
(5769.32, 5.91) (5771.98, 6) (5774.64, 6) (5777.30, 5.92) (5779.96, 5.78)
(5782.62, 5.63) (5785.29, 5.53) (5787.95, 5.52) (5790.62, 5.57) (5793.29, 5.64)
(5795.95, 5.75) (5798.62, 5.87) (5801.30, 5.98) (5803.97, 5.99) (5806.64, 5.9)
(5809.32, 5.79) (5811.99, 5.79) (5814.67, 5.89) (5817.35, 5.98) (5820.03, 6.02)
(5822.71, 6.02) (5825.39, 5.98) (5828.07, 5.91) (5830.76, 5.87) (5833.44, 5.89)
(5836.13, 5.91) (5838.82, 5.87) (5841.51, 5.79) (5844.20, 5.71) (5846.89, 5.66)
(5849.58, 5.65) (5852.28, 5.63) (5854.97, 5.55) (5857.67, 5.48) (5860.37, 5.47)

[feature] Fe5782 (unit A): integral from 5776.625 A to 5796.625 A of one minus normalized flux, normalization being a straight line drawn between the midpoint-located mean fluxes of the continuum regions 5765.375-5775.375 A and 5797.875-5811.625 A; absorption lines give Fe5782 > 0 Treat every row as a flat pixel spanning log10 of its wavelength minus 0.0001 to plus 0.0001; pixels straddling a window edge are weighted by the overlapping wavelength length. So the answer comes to 0.85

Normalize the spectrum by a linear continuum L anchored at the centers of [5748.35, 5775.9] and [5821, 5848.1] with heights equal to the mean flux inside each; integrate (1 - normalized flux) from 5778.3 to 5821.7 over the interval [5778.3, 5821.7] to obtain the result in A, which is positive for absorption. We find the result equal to 0.5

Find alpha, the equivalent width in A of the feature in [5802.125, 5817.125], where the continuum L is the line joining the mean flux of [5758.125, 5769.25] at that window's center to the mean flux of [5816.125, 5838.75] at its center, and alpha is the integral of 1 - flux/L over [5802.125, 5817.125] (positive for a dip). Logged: 0.0 A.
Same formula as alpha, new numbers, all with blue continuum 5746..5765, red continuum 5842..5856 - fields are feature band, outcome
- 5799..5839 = -1.5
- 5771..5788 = -0.1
